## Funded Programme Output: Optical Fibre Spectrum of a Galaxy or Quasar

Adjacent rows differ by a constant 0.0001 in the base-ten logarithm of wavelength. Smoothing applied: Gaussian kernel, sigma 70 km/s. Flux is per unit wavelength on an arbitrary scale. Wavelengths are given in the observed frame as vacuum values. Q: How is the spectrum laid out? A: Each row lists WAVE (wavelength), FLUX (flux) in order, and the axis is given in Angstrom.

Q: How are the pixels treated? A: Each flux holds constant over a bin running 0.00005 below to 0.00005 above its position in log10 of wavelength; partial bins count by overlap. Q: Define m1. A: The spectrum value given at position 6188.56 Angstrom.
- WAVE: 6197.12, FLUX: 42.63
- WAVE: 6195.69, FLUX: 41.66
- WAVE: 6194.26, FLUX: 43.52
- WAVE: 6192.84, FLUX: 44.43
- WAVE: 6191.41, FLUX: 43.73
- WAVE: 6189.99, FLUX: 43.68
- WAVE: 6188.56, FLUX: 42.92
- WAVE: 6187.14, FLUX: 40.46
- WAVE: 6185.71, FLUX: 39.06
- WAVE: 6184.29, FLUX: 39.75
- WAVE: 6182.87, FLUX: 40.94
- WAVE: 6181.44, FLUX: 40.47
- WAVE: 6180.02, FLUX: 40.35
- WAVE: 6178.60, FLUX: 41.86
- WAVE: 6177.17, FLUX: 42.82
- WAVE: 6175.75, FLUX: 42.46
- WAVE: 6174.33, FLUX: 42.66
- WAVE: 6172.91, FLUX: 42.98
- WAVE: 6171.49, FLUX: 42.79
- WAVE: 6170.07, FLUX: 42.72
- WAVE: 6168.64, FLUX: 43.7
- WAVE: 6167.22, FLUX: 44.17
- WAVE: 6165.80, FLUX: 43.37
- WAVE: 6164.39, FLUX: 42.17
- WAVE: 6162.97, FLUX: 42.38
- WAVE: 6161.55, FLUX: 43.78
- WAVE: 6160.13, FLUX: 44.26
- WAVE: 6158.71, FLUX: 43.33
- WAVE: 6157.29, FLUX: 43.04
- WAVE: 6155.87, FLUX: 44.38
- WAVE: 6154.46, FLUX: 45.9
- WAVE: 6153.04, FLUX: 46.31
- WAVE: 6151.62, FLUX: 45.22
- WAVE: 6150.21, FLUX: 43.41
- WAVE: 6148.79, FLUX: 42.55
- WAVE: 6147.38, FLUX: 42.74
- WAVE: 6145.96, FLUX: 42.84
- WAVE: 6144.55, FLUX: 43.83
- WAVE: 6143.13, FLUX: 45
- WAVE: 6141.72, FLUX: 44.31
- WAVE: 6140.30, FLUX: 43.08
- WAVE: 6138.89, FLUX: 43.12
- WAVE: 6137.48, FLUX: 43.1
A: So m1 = 42.92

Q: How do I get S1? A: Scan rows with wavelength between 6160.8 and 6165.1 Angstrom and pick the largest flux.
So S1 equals 43.78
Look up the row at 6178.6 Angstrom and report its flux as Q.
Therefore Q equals 41.86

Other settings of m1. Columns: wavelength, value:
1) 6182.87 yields 40.94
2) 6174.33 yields 42.66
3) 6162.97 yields 42.38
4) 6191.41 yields 43.73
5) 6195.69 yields 41.66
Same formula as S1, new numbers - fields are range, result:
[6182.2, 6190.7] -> 43.68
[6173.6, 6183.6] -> 42.82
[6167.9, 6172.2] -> 43.7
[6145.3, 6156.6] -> 46.31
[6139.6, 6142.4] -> 44.31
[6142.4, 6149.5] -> 45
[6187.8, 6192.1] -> 43.73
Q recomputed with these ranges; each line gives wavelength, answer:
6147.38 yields 42.74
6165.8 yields 43.37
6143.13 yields 45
